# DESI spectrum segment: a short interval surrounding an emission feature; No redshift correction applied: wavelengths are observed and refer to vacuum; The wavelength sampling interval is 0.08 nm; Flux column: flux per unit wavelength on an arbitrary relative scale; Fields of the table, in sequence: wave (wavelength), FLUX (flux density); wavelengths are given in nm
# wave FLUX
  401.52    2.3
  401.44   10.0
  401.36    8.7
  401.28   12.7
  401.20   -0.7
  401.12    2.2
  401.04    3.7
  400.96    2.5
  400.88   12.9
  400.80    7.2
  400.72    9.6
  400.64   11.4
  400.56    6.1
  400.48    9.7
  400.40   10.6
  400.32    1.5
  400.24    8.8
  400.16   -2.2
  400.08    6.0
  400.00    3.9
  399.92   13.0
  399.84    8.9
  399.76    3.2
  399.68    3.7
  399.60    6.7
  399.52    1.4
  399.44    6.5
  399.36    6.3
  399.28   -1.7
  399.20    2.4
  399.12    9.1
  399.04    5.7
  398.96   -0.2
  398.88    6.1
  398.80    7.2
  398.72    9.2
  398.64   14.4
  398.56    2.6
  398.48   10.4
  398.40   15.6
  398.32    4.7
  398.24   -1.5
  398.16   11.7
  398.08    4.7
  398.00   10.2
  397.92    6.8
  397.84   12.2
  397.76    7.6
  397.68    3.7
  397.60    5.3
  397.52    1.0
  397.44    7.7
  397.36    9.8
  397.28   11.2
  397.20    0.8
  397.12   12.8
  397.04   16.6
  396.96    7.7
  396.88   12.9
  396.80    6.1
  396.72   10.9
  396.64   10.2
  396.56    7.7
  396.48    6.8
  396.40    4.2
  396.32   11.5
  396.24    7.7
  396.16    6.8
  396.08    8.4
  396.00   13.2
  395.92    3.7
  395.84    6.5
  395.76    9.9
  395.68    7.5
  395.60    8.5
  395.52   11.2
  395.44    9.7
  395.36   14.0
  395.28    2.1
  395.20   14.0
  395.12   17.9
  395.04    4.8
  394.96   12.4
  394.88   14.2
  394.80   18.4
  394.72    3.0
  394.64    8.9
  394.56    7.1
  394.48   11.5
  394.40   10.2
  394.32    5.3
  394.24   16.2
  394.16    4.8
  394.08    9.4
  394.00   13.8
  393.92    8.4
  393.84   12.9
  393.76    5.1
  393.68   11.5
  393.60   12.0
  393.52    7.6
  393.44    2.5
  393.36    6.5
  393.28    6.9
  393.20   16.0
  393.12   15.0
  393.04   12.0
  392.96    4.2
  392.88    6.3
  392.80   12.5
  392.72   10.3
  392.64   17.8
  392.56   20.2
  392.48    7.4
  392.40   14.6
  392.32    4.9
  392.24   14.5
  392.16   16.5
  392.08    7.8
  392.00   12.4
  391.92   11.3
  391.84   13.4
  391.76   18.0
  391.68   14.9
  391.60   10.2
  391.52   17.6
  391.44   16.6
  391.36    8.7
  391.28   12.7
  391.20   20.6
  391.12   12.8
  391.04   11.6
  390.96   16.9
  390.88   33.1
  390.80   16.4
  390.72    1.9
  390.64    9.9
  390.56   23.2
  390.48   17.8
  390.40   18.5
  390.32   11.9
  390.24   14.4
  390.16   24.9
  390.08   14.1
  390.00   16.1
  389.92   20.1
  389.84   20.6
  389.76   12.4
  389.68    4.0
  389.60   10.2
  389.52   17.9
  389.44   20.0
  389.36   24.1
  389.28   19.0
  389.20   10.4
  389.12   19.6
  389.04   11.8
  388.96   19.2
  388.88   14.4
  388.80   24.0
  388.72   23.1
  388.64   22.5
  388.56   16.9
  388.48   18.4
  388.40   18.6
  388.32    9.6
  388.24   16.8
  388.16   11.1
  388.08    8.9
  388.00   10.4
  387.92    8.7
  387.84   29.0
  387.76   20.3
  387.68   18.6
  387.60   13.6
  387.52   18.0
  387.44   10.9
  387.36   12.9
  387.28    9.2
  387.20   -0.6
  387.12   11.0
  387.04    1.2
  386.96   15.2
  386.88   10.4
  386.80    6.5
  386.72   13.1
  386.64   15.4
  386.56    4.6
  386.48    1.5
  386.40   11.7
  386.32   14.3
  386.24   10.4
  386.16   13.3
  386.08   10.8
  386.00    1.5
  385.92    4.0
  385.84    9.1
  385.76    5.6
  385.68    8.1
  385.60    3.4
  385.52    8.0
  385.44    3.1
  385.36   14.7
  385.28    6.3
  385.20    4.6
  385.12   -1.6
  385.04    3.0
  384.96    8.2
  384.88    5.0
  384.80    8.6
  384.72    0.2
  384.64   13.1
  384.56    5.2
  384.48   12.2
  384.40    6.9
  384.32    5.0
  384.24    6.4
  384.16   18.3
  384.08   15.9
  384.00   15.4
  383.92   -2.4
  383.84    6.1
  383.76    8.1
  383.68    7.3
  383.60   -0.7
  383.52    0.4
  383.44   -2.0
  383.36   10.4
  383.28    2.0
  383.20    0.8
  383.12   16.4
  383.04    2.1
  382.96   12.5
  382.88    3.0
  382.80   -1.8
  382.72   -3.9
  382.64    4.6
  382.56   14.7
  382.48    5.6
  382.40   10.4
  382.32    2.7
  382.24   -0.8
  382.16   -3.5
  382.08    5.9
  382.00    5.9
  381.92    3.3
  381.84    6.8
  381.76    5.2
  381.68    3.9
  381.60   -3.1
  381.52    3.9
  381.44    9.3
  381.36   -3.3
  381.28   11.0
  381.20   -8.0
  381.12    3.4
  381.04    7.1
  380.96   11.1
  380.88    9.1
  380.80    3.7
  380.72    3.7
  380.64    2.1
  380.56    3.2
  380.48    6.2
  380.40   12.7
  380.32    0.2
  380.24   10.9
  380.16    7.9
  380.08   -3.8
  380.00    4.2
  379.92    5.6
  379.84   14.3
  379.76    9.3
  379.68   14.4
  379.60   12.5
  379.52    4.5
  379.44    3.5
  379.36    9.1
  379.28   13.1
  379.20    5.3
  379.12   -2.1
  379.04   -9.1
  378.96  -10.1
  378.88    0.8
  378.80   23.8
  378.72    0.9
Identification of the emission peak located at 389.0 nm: C IV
